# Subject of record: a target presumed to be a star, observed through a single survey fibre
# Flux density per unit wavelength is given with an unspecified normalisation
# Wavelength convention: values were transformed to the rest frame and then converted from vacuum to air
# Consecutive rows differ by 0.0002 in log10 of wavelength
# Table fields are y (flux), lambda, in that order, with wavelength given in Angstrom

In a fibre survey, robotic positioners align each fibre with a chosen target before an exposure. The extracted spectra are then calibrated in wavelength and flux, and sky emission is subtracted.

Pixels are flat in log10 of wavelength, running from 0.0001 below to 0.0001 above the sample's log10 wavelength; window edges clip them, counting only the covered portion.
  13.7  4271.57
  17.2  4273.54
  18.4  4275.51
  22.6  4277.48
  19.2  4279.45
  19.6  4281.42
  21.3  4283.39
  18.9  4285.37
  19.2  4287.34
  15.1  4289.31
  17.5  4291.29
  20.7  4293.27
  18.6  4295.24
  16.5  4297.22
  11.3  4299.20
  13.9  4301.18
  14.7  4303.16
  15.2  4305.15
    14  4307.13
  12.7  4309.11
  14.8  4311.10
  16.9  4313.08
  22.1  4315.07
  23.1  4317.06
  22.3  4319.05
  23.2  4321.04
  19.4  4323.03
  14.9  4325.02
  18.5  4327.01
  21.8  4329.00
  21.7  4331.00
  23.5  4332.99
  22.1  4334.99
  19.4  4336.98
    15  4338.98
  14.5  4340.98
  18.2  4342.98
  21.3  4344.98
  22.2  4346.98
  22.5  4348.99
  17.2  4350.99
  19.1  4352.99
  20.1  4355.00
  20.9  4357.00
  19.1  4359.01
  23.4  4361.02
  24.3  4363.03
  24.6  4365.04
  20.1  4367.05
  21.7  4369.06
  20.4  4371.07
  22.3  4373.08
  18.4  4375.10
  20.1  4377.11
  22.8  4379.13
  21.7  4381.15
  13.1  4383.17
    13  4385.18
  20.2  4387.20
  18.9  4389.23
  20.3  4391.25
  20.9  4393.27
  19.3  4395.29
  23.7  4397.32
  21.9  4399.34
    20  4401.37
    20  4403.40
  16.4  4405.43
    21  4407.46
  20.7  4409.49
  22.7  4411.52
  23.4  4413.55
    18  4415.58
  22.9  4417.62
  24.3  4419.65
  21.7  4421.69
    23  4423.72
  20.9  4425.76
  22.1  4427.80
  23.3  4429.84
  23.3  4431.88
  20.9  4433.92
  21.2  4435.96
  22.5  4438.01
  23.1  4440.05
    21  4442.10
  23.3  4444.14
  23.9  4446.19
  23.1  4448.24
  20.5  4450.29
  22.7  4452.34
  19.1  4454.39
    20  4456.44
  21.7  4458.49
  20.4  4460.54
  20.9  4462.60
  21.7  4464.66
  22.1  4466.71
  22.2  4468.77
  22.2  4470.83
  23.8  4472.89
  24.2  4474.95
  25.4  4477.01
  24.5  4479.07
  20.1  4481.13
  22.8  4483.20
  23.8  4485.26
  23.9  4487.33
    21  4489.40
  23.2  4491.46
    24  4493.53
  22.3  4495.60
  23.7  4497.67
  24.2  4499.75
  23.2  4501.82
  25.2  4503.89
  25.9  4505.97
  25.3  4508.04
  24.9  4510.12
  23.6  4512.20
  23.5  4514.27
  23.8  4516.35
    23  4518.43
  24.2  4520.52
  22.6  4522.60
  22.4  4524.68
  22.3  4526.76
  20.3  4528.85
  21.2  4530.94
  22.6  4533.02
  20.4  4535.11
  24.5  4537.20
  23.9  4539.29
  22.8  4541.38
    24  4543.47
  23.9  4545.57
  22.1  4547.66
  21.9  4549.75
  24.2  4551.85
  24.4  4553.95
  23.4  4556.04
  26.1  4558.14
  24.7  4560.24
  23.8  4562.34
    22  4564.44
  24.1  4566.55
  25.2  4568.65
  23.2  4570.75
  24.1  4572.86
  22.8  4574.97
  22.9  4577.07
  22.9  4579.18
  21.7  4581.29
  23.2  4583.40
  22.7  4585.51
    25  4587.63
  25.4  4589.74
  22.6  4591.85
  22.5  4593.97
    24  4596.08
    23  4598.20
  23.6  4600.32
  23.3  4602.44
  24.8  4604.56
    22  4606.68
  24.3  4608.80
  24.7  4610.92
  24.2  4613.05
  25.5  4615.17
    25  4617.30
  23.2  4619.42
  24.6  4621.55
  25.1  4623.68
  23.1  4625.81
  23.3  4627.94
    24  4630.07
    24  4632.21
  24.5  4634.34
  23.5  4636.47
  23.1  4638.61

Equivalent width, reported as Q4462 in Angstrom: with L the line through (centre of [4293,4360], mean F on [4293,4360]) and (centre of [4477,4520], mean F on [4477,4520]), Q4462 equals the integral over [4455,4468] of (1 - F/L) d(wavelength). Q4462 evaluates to 0.84 Angstrom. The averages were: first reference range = 18.6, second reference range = 23.6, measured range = 21.1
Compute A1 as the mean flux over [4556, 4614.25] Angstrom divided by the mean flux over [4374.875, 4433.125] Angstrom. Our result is 1.15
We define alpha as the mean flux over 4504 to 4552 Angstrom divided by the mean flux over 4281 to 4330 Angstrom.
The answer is 1.30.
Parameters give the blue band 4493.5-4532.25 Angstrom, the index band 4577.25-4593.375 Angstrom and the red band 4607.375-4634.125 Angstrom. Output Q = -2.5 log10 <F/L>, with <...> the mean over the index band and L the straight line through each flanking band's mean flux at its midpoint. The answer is 0.03 mag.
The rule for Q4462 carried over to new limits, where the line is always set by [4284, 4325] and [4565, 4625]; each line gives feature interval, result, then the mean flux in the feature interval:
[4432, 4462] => -1.7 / 21.7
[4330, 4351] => -1.9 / 19.9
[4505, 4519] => -1.5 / 24.3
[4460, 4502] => -3.1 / 22.9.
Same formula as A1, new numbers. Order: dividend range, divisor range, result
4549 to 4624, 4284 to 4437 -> 1.20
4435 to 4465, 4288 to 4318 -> 1.31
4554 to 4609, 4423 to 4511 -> 1.04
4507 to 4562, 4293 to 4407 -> 1.21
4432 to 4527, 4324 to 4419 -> 1.13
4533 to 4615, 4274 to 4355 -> 1.27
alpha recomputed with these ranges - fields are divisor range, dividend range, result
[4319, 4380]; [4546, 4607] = 1.15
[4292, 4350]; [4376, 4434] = 1.12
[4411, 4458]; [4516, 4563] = 1.05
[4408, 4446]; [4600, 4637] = 1.09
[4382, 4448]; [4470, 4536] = 1.11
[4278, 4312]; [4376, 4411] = 1.18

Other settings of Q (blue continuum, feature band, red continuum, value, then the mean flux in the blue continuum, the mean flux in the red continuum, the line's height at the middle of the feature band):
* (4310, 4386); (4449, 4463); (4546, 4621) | 0.05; 20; 23.7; 21.7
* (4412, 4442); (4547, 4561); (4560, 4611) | -0.03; 22.2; 23.5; 23.2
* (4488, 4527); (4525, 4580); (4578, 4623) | 0.02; 23.6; 23.7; 23.7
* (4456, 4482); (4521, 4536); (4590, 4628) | 0.06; 22.3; 23.9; 23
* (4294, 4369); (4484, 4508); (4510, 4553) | -0.07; 19.1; 22.9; 22.2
